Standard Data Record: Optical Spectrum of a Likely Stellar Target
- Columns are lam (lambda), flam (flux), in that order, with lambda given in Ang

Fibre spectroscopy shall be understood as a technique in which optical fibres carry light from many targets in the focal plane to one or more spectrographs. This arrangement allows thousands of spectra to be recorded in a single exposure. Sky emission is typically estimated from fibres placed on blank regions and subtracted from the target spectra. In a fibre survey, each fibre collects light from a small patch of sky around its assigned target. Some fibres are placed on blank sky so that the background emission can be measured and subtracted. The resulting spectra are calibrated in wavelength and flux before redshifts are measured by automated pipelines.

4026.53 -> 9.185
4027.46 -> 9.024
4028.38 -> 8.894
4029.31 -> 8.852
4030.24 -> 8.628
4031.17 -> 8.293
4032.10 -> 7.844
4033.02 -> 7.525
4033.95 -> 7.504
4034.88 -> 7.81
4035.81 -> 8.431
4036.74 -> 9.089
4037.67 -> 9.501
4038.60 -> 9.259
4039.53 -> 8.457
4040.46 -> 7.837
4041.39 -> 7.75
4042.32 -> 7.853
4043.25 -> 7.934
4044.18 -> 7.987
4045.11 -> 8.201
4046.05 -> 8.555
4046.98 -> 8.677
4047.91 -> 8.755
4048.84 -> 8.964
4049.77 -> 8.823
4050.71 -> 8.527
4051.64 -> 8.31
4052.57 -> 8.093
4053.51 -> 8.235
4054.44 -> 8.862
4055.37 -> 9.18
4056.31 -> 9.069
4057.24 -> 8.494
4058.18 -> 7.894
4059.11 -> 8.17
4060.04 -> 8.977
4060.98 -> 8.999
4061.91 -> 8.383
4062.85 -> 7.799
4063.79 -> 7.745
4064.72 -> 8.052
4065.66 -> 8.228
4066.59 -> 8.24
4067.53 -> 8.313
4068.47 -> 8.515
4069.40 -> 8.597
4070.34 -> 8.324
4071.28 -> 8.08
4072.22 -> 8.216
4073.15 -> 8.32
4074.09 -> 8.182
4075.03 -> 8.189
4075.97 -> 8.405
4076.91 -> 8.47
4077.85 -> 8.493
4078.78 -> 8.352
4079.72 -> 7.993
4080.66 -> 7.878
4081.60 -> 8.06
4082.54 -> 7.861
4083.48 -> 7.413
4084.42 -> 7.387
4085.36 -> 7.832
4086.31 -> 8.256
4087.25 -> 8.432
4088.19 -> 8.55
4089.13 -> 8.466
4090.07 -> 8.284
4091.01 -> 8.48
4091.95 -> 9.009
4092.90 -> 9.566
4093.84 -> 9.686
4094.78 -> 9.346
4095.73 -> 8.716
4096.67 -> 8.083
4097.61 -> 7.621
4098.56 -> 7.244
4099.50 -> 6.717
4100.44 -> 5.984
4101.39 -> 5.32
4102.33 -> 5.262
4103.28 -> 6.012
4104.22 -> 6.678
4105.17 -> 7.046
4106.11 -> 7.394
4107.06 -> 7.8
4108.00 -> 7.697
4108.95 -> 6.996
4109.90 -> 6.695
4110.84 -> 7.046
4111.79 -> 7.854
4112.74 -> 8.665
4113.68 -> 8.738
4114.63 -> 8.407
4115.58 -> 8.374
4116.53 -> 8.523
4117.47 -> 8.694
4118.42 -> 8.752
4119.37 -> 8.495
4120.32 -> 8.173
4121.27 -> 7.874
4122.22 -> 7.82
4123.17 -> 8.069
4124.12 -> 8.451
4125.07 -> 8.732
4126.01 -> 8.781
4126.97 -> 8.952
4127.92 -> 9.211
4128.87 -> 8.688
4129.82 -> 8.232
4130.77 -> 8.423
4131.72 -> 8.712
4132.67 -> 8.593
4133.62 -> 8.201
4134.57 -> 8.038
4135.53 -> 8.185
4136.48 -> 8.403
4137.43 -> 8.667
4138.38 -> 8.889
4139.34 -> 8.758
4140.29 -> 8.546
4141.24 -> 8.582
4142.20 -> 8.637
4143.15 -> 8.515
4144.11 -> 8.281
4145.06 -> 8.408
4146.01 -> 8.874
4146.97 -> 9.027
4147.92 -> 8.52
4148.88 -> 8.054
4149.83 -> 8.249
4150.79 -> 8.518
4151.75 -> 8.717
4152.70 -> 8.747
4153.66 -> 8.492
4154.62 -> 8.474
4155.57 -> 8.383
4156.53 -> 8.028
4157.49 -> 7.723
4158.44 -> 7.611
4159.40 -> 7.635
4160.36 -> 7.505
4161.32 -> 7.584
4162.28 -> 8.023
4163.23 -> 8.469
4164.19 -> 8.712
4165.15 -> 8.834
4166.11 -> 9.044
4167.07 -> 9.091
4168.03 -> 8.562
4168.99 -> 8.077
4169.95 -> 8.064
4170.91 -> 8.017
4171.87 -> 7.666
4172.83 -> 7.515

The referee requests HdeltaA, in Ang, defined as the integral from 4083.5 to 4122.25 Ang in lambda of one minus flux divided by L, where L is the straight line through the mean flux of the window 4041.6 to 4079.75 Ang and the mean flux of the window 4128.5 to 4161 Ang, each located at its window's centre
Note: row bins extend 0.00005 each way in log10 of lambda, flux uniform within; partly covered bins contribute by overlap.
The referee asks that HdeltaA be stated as 2.5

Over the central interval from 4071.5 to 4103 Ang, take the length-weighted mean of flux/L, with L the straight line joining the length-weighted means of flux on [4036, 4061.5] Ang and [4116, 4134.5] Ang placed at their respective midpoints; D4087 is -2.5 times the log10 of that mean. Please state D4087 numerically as 0.069 mag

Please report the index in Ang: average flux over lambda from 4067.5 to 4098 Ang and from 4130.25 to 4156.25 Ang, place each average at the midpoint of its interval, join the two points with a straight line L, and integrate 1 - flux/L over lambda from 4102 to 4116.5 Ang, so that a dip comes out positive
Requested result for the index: 1.7 Ang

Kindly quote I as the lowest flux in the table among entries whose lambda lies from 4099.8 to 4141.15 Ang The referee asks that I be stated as 5.262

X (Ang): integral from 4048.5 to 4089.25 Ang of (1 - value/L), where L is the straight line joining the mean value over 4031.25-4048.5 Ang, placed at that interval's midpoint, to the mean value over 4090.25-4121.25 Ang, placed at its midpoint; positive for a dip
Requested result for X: -1.2 Ang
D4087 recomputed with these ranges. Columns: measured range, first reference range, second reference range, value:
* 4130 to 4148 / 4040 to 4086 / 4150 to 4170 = -0.03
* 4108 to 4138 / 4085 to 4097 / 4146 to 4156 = 0.04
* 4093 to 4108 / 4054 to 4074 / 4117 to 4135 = 0.15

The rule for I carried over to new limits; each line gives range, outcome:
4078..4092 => 7.387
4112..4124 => 7.82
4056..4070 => 7.745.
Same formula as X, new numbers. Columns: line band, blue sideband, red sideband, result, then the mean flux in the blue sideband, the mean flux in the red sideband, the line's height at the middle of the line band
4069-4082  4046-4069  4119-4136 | 0.32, 8.48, 8.42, 8.46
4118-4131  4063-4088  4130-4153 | -0.08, 8.15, 8.52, 8.42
